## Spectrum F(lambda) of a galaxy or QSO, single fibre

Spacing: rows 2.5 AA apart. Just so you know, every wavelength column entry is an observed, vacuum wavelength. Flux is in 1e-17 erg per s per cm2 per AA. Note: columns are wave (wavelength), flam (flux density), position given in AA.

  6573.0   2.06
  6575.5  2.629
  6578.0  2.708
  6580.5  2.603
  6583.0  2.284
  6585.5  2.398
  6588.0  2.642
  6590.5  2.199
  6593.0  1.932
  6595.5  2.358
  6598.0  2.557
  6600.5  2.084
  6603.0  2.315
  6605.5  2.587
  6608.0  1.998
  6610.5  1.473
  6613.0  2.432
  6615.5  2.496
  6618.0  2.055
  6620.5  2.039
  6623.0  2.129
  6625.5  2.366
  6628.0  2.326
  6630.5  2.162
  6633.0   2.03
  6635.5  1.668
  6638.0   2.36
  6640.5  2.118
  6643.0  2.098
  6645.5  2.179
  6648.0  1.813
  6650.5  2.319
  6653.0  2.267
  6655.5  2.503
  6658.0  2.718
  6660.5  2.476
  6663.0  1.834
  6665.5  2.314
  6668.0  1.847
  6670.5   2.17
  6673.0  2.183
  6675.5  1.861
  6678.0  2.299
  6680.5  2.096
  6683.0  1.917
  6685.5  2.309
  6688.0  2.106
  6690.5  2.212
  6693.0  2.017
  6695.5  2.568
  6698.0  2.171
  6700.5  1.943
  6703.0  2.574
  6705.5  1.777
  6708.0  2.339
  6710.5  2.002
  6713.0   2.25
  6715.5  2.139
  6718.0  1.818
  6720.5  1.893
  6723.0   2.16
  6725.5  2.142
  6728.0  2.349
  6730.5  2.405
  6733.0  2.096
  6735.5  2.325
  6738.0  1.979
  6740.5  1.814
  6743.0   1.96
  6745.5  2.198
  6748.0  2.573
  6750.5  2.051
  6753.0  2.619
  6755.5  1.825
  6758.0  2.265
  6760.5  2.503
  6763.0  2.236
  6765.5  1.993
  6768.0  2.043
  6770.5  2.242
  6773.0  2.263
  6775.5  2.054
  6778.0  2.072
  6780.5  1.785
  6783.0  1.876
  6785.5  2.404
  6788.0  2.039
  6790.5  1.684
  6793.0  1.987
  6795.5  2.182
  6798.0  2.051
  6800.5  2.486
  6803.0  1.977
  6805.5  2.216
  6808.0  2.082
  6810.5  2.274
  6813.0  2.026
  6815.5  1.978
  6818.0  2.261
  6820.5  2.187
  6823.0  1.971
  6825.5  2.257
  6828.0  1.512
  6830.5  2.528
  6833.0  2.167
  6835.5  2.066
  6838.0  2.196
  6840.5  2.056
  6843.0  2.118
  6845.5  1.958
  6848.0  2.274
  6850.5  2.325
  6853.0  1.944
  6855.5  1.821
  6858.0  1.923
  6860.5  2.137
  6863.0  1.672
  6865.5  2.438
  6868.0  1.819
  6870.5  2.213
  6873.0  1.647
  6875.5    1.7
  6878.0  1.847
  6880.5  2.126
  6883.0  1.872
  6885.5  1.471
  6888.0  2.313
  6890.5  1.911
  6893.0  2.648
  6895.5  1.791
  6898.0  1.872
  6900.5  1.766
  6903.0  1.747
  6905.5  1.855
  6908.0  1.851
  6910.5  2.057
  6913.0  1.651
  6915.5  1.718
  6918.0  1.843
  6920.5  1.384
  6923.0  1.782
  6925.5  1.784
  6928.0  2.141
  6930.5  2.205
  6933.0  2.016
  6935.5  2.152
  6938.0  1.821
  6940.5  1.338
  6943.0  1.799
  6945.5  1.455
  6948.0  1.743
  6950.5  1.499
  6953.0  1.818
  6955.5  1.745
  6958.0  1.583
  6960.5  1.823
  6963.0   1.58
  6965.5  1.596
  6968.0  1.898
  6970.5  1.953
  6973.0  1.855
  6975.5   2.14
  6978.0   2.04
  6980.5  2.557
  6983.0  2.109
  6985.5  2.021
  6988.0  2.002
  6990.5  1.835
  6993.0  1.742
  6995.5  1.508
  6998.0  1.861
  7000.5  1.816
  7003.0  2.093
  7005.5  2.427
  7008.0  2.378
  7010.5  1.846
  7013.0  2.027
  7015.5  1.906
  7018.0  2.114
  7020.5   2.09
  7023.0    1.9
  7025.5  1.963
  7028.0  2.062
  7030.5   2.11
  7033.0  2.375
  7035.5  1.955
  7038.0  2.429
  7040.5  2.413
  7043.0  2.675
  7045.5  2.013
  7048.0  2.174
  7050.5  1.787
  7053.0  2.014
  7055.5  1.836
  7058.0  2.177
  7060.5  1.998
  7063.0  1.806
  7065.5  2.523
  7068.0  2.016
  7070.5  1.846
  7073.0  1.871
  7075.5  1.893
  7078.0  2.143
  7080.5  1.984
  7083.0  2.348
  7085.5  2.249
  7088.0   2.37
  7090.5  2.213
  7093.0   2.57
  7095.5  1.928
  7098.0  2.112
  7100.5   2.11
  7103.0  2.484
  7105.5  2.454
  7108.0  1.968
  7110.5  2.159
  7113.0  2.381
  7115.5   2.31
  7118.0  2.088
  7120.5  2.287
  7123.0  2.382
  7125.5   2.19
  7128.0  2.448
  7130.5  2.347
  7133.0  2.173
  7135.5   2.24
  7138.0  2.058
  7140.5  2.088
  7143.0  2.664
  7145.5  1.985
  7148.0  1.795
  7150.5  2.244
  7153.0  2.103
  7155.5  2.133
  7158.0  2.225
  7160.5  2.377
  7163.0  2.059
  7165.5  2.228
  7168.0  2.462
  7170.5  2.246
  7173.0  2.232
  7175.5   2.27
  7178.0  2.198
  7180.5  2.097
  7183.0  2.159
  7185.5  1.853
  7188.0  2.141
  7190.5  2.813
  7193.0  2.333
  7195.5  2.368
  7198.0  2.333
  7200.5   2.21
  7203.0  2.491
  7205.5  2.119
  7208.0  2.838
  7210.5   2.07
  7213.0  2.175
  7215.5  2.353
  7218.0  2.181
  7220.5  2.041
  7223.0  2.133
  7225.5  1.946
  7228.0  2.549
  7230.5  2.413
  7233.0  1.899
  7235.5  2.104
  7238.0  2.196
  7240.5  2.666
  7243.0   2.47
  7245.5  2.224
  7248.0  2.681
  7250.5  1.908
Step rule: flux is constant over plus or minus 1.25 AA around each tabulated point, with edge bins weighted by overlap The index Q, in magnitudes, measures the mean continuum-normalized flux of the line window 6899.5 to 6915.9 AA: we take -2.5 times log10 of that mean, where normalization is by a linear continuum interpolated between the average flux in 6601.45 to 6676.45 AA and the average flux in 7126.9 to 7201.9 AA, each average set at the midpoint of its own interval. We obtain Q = 0.21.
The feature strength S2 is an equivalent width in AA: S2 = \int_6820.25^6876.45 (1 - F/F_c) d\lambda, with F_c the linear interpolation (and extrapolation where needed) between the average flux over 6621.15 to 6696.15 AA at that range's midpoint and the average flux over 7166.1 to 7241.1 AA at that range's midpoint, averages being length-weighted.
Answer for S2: 4.1 AA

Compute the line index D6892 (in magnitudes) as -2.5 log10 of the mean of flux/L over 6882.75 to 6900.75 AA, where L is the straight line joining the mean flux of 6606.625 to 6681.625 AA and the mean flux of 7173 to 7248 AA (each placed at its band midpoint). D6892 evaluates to 0.12 mag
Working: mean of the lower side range 2.16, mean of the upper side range 2.27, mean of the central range 1.97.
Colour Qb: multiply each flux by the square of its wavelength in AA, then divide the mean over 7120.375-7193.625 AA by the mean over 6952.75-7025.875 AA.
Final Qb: 1.2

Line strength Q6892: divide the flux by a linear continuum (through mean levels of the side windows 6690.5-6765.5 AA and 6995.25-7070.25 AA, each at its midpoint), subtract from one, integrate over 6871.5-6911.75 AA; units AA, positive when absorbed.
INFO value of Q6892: 4.09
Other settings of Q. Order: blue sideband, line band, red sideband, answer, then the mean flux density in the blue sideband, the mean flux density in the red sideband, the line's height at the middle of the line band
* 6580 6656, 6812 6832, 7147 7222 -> 0.07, 2.21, 2.24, 2.22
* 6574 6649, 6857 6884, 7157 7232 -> 0.16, 2.24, 2.26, 2.25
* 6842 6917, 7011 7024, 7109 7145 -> 0.07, 1.95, 2.26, 2.12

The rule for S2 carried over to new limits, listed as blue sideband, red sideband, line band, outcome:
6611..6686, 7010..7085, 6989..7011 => 1.5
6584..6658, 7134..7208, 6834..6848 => 0.8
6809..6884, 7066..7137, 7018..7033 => 0.6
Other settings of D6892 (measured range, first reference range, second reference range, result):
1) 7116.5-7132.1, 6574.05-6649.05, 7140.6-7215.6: -0.02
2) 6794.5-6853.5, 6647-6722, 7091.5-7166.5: 0.02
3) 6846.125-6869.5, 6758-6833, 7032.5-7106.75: 0.04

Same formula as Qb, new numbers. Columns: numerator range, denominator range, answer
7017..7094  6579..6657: 1.09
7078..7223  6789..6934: 1.22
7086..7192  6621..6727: 1.18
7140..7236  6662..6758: 1.20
